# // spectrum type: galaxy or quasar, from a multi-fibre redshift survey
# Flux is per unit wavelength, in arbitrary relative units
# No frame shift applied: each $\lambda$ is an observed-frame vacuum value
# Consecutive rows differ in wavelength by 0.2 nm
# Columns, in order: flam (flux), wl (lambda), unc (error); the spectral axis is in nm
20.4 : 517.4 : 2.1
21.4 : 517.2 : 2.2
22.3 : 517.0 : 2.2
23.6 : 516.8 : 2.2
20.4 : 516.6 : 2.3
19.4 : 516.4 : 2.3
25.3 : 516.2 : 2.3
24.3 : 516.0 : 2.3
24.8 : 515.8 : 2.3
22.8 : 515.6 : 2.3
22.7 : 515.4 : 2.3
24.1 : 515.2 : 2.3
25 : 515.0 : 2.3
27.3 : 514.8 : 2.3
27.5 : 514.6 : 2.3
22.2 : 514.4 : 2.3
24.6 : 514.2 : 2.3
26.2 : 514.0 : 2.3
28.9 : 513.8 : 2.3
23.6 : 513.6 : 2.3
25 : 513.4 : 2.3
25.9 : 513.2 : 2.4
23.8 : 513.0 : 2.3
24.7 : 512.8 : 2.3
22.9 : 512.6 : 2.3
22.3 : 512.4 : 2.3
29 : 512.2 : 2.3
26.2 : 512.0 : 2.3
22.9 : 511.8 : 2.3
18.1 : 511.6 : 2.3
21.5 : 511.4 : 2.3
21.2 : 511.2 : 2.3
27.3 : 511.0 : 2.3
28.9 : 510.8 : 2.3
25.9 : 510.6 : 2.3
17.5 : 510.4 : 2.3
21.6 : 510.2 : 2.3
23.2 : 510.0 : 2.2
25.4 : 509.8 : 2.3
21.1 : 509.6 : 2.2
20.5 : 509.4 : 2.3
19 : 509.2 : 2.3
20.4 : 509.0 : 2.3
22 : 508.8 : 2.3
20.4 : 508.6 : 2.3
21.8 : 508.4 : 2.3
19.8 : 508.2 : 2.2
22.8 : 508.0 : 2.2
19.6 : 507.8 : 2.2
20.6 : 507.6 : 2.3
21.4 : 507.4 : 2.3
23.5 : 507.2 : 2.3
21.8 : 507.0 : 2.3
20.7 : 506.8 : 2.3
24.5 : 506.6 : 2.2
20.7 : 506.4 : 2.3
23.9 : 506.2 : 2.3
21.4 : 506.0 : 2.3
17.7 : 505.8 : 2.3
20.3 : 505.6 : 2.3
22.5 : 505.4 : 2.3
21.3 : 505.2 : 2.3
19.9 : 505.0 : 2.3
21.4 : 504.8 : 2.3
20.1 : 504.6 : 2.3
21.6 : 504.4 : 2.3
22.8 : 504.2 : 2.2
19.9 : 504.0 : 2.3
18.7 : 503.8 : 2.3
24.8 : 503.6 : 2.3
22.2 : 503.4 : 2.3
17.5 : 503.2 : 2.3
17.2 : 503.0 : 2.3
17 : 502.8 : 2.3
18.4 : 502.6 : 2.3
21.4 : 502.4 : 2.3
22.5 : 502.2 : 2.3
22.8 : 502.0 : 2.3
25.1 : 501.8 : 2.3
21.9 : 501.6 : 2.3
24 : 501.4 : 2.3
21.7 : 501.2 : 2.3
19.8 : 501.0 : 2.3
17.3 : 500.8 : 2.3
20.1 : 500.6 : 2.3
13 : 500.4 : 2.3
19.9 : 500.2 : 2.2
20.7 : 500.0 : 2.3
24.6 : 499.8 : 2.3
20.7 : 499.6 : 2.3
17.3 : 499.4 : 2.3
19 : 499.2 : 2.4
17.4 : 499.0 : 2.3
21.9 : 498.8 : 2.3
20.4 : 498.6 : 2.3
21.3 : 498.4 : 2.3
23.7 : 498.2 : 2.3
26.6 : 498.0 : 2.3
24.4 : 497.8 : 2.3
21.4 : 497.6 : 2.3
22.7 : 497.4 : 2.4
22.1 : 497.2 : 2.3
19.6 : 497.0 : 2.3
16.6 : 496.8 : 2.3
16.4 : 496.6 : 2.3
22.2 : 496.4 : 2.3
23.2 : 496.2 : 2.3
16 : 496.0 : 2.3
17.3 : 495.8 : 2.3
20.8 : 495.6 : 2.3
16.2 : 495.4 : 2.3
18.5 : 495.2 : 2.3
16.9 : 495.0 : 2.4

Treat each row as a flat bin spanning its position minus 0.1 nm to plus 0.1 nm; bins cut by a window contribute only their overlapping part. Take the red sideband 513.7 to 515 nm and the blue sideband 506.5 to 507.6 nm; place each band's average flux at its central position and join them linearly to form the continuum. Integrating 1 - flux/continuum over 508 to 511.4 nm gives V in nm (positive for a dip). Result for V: 0.20 nm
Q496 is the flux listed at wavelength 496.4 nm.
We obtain 22.2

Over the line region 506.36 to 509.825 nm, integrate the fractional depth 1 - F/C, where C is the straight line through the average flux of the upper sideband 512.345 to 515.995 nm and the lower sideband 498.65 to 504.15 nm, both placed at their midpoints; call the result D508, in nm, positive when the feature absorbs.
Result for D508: 0.19 nm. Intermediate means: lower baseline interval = 20.3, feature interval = 21.4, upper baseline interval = 24.7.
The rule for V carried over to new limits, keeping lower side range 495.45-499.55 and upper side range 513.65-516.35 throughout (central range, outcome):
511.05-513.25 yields 0.061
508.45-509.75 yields 0.145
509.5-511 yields 0.005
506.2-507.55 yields 0.040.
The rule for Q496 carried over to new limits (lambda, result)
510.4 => 17.5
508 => 22.8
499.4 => 17.3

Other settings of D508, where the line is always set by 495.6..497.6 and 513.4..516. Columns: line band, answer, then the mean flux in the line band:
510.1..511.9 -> 0.08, 22.8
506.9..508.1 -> 0.07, 21.6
